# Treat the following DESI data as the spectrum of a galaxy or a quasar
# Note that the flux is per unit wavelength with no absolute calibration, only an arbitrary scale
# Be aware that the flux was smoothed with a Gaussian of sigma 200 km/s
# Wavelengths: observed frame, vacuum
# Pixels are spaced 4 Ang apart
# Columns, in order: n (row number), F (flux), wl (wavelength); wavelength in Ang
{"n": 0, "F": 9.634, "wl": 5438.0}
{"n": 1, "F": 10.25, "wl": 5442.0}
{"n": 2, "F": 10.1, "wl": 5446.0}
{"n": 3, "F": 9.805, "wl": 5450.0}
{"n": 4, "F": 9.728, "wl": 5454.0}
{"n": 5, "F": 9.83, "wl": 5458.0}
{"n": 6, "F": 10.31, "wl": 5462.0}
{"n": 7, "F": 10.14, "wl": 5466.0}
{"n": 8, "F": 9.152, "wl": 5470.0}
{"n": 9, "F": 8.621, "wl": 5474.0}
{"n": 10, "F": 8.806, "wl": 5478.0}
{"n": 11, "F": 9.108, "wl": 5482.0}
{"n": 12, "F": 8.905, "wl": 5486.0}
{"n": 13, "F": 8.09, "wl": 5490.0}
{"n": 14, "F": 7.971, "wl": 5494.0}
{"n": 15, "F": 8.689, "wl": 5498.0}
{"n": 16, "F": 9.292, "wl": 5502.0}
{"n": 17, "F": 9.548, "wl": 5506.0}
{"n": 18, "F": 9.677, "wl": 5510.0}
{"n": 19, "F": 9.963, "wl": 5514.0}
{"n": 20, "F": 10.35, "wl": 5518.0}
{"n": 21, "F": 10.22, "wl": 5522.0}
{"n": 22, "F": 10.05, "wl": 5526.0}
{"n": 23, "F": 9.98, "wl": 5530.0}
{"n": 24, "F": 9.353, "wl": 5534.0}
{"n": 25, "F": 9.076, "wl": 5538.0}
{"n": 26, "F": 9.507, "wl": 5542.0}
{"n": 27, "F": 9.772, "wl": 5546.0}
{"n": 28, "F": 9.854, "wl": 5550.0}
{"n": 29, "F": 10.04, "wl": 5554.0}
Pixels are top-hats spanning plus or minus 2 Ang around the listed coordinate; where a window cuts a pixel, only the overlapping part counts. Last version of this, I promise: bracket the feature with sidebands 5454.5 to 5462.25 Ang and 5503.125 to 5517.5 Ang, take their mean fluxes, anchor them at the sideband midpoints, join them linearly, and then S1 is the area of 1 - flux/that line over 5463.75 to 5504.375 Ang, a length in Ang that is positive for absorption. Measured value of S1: 4.0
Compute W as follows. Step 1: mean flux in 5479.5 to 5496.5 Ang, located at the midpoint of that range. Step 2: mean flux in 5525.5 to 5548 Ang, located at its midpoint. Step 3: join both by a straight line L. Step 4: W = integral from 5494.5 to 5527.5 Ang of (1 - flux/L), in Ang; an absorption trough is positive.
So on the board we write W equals -2.2 Ang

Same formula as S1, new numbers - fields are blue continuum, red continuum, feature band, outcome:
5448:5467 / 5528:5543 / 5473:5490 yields 1.77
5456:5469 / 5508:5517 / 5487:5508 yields 2.53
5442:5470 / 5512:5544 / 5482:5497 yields 2.17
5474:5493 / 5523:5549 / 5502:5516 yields -0.79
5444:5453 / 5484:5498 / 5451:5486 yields -0.92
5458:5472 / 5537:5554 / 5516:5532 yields -0.75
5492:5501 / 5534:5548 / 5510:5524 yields -1.91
